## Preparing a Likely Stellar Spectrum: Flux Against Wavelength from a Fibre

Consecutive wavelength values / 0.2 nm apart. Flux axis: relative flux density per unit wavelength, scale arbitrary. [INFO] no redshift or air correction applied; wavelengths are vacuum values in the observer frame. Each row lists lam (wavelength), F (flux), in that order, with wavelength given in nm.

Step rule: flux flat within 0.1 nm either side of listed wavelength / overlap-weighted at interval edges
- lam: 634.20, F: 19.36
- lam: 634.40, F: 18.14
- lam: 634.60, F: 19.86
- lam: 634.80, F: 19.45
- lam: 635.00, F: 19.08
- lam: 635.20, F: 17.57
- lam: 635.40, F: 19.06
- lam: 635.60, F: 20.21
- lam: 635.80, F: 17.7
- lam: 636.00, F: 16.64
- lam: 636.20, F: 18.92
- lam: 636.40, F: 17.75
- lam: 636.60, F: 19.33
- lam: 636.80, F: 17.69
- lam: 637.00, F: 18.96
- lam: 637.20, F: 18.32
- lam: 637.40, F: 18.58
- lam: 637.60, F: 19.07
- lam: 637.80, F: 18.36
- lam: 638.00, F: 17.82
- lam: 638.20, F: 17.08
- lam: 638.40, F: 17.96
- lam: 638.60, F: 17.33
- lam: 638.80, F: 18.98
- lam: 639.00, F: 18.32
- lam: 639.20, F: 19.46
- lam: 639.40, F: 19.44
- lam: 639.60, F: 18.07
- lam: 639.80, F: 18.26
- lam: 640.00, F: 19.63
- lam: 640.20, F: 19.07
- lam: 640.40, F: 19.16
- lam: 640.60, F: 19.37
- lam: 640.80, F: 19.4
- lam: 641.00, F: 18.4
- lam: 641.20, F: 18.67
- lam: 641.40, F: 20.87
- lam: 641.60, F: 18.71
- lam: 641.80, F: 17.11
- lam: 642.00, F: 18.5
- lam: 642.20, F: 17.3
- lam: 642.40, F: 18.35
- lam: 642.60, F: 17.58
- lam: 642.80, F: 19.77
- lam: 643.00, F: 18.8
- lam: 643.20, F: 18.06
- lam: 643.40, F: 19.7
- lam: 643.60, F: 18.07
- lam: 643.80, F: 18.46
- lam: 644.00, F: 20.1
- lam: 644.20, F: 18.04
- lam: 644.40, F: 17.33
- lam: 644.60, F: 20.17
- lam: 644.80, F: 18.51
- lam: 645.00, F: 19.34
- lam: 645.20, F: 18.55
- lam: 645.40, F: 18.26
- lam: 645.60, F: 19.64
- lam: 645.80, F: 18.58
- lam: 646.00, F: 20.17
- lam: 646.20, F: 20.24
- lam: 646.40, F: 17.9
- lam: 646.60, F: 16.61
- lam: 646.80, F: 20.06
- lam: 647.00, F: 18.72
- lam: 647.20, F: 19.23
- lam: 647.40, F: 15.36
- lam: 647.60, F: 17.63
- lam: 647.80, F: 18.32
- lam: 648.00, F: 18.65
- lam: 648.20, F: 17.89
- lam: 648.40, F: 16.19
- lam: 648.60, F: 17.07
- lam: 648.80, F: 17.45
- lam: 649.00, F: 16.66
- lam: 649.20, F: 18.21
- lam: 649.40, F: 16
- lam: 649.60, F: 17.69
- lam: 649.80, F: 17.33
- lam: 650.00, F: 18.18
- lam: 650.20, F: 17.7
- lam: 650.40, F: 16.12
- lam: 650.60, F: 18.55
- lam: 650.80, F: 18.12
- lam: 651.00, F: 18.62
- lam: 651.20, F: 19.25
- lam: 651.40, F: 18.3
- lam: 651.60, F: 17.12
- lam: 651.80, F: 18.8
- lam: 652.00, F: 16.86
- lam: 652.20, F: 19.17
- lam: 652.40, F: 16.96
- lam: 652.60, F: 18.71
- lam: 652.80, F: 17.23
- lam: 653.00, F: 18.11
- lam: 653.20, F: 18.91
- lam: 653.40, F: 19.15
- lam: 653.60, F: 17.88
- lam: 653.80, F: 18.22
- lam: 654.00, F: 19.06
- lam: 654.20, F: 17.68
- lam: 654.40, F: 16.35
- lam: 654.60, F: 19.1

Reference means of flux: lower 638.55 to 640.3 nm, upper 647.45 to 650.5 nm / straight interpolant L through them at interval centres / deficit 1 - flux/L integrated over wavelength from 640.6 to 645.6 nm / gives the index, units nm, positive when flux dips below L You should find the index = -0.13 nm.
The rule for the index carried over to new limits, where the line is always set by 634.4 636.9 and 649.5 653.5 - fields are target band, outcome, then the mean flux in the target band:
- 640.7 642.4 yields -0.02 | 18.6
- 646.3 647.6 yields 0.02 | 18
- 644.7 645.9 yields -0.04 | 18.8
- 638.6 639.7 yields -0.01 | 18.7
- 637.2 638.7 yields 0.04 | 18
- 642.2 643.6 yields -0.02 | 18.6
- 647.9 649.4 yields 0.07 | 17.3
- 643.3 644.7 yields -0.04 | 18.8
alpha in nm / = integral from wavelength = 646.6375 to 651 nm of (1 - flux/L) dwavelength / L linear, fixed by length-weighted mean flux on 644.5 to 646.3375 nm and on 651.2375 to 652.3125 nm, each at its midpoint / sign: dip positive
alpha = 0.22 nm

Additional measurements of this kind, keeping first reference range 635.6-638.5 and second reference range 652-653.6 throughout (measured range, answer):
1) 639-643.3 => -0.13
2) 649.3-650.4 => 0.06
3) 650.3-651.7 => 0.01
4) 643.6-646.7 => -0.09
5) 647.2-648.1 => 0.03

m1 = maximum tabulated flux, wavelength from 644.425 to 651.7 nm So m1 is 20.24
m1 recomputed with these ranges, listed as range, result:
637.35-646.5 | 20.87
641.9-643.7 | 19.77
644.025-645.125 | 20.17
